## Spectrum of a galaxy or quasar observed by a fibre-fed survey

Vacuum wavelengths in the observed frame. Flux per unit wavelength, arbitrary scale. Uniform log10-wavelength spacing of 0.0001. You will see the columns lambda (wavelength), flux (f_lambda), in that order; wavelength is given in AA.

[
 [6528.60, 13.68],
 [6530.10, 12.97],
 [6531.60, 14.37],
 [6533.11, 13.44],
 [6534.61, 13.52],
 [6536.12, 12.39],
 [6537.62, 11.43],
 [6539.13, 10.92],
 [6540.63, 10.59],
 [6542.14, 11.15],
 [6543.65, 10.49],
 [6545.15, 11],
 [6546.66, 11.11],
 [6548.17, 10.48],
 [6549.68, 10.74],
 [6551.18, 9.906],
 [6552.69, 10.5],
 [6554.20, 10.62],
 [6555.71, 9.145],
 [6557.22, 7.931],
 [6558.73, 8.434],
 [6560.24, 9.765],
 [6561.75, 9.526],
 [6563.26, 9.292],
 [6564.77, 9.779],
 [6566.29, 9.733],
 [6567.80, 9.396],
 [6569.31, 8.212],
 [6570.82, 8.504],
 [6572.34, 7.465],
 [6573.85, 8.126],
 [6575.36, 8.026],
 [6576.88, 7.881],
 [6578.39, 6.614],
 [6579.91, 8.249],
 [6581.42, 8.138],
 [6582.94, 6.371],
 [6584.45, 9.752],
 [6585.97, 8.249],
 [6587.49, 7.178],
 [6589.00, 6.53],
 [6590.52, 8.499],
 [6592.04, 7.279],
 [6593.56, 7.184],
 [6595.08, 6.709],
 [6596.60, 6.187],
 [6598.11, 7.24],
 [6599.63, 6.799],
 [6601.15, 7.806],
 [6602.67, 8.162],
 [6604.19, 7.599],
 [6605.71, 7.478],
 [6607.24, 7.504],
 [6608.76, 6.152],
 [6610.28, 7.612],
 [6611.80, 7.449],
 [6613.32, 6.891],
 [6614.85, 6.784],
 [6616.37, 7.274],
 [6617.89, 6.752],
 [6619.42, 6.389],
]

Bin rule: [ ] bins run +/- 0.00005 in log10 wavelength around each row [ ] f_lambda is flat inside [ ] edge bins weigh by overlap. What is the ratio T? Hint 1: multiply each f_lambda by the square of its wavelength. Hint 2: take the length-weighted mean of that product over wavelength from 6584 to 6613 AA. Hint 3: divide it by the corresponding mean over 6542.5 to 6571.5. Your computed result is 0.8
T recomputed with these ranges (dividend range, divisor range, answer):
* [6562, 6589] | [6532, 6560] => 0.77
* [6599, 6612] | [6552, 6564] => 0.80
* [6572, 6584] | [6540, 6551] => 0.72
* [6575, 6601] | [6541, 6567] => 0.76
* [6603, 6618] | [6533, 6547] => 0.64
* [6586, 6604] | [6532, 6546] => 0.63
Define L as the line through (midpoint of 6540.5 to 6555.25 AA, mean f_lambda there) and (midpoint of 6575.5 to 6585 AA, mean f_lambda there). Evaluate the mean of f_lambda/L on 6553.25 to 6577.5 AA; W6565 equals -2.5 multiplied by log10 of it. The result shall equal 0.03 mag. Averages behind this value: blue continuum 10.6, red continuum 7.81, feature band 8.88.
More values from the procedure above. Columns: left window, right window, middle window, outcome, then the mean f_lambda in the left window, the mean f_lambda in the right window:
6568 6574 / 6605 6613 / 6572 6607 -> 0.02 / 8.2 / 7.22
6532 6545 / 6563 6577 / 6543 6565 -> 0.03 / 11.8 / 8.65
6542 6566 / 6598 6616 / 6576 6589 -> 0.10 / 9.96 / 7.29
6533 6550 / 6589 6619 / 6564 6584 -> 0.13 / 11.4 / 7.2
